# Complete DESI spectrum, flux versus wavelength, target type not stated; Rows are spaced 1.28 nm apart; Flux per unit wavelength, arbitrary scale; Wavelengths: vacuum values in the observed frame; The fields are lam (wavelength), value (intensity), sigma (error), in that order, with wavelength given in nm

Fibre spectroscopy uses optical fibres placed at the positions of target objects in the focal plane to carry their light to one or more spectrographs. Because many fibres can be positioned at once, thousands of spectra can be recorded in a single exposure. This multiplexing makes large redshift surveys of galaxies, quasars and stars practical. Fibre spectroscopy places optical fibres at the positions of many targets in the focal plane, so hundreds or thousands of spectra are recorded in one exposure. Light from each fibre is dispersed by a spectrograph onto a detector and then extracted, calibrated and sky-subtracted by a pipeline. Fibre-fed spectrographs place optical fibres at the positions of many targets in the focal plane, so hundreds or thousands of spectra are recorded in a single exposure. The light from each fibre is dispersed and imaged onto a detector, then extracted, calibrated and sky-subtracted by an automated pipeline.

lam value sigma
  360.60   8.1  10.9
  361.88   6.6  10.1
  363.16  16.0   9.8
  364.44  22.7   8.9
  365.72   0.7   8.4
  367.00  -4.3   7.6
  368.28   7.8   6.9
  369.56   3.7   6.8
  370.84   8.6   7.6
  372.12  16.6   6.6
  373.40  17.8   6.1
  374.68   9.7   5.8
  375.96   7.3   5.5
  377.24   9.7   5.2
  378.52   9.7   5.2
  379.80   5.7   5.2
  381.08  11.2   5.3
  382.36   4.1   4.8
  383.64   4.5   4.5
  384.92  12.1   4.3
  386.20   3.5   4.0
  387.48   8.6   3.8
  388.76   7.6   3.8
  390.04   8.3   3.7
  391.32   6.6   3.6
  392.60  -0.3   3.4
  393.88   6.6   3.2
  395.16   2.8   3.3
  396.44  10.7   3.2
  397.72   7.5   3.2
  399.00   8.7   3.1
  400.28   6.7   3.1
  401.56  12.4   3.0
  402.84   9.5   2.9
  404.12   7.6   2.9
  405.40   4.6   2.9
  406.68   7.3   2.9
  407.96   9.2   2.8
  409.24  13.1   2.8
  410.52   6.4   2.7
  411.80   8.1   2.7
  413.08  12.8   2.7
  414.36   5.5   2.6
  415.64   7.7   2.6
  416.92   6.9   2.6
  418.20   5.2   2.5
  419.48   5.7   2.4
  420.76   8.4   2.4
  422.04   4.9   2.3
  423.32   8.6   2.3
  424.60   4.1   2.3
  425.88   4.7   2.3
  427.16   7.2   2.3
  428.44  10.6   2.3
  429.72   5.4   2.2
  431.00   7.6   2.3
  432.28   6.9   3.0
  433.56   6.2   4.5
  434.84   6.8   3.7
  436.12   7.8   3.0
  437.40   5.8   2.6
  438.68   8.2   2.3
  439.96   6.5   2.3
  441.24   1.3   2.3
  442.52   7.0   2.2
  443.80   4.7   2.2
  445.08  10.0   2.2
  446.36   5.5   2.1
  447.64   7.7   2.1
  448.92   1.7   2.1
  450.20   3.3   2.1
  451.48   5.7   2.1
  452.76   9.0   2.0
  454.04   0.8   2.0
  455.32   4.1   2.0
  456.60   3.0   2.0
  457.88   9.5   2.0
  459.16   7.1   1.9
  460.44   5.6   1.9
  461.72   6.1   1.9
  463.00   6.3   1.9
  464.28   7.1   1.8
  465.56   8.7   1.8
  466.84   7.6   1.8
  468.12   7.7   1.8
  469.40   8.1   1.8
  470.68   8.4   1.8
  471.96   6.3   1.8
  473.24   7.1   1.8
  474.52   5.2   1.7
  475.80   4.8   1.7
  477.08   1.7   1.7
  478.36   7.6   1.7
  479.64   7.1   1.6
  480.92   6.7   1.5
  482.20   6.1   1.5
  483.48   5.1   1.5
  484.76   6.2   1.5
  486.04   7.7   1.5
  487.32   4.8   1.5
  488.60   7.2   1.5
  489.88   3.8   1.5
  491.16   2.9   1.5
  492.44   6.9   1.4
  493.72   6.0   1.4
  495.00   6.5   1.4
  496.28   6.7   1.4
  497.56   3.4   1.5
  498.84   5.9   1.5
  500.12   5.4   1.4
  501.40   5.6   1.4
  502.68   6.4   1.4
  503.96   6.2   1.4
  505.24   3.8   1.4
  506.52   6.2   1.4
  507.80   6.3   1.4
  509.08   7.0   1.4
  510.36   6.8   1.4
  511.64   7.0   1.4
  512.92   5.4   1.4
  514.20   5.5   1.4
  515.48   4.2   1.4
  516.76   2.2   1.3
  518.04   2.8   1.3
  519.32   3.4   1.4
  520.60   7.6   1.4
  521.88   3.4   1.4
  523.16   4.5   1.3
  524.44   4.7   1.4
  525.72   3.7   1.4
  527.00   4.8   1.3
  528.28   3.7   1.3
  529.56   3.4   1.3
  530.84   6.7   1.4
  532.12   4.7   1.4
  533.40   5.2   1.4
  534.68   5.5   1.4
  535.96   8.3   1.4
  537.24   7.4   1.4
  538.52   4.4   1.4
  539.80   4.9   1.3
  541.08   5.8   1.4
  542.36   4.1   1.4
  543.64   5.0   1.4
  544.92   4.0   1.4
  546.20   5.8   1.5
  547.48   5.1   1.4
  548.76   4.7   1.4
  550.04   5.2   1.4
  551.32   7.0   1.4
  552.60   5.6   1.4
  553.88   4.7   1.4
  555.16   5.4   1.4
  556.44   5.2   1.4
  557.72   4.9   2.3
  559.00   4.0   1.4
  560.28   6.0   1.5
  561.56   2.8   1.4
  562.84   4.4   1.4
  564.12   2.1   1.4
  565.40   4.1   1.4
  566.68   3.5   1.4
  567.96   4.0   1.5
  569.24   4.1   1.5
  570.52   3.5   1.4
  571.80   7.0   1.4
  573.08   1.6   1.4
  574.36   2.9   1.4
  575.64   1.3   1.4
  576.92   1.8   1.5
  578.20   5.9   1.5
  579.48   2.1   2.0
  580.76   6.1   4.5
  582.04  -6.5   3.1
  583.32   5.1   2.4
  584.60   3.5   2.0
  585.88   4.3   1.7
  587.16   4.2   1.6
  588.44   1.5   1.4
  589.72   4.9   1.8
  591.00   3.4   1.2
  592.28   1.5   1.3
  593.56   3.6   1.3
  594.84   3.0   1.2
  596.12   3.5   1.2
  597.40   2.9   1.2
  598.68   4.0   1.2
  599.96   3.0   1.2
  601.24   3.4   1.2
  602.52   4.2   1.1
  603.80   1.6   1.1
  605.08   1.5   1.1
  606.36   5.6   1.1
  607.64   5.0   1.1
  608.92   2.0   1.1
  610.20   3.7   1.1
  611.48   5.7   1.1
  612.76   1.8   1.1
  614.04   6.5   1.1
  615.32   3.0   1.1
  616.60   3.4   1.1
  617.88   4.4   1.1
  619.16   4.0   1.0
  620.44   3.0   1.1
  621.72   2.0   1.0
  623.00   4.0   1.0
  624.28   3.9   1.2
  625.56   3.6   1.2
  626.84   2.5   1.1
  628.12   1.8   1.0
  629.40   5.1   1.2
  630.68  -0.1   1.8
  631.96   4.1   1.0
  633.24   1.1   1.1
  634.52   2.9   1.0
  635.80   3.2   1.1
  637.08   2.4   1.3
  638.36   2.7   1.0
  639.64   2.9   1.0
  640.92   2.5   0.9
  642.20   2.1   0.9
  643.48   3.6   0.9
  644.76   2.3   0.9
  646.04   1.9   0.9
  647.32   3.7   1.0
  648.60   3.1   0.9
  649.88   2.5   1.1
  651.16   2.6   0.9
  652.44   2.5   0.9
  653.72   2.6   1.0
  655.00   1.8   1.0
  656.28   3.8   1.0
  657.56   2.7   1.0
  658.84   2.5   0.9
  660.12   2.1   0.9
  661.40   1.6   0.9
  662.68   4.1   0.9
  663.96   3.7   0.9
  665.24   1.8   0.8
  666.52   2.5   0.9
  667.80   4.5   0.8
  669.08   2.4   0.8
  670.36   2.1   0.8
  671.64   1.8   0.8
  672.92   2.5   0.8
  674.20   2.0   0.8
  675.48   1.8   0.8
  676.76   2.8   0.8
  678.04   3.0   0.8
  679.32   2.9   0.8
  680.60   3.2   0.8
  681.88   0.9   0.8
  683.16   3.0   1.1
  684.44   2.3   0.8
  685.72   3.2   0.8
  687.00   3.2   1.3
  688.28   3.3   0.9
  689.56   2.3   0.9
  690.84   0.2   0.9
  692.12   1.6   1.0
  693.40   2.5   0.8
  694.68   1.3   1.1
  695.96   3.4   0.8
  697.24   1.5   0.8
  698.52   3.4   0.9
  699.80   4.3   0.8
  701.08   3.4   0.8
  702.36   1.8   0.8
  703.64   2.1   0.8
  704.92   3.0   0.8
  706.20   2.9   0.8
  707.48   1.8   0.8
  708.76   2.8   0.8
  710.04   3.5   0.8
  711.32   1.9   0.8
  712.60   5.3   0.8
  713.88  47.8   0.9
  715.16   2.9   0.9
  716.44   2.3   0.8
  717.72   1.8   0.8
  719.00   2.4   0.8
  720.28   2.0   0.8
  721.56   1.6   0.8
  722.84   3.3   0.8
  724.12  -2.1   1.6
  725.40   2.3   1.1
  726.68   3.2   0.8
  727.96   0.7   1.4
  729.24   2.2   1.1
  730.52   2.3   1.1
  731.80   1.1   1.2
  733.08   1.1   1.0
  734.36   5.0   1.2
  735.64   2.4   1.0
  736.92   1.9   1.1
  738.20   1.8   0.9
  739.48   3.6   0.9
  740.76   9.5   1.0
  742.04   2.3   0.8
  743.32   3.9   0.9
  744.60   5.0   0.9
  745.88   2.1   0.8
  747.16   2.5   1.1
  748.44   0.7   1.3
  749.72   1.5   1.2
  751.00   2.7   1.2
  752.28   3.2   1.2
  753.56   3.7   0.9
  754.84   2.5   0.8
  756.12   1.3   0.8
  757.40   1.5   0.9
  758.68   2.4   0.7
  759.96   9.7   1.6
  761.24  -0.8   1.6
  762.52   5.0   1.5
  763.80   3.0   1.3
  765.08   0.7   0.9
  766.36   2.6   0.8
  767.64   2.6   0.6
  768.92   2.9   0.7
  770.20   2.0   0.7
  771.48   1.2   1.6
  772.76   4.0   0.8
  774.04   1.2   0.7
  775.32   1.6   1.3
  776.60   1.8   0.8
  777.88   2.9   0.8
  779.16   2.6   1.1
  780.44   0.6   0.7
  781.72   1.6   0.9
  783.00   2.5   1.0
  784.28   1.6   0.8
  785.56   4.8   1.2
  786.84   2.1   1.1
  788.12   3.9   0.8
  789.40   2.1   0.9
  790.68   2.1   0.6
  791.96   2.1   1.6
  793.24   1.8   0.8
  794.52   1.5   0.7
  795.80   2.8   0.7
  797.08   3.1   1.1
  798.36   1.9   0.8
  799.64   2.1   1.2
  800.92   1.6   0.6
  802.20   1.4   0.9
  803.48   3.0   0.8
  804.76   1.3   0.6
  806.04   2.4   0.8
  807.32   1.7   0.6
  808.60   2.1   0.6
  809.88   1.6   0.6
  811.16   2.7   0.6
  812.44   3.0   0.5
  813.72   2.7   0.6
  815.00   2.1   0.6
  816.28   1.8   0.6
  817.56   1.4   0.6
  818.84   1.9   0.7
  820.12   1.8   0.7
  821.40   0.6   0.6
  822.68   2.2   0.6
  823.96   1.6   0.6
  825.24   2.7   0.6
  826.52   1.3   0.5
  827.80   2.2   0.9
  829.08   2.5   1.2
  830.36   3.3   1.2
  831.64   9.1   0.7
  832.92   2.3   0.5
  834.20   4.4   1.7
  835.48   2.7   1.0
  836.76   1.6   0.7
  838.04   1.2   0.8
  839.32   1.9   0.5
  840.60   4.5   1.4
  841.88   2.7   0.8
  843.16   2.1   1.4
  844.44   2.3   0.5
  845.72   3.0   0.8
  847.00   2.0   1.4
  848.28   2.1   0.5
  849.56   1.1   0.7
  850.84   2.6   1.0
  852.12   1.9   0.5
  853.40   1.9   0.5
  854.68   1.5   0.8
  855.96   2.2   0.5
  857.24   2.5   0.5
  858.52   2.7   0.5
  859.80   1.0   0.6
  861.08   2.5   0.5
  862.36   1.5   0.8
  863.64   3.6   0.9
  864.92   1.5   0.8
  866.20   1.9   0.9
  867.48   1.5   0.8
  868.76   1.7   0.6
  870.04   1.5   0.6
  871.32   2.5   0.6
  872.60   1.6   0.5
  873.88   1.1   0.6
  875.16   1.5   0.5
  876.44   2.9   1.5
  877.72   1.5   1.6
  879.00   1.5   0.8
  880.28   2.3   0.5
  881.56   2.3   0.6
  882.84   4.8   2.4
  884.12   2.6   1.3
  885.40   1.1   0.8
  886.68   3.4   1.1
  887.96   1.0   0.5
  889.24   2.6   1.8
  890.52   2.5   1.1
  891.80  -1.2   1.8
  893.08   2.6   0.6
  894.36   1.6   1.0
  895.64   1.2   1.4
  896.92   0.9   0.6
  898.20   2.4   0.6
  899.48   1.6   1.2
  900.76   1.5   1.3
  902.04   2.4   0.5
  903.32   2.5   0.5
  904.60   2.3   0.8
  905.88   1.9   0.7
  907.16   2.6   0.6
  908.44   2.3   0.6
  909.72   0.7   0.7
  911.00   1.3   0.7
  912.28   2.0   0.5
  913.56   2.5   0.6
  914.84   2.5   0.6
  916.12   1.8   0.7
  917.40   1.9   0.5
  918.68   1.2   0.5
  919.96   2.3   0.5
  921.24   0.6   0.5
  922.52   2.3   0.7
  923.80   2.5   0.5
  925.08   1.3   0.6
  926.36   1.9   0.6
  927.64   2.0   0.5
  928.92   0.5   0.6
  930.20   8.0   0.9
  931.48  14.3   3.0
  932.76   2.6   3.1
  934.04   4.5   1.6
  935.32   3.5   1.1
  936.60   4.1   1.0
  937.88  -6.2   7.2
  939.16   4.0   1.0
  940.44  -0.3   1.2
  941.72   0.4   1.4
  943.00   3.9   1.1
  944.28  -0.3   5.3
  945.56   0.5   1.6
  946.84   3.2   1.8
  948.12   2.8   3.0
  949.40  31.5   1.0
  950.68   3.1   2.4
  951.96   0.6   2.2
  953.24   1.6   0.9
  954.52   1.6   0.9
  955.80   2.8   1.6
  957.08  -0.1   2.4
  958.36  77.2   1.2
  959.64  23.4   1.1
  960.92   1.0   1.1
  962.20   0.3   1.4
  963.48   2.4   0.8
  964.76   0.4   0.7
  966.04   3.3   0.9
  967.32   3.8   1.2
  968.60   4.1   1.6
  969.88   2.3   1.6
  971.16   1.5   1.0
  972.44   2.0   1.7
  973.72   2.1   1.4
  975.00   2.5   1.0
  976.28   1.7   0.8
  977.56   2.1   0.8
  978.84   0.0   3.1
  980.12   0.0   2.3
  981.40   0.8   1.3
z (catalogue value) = 0.915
